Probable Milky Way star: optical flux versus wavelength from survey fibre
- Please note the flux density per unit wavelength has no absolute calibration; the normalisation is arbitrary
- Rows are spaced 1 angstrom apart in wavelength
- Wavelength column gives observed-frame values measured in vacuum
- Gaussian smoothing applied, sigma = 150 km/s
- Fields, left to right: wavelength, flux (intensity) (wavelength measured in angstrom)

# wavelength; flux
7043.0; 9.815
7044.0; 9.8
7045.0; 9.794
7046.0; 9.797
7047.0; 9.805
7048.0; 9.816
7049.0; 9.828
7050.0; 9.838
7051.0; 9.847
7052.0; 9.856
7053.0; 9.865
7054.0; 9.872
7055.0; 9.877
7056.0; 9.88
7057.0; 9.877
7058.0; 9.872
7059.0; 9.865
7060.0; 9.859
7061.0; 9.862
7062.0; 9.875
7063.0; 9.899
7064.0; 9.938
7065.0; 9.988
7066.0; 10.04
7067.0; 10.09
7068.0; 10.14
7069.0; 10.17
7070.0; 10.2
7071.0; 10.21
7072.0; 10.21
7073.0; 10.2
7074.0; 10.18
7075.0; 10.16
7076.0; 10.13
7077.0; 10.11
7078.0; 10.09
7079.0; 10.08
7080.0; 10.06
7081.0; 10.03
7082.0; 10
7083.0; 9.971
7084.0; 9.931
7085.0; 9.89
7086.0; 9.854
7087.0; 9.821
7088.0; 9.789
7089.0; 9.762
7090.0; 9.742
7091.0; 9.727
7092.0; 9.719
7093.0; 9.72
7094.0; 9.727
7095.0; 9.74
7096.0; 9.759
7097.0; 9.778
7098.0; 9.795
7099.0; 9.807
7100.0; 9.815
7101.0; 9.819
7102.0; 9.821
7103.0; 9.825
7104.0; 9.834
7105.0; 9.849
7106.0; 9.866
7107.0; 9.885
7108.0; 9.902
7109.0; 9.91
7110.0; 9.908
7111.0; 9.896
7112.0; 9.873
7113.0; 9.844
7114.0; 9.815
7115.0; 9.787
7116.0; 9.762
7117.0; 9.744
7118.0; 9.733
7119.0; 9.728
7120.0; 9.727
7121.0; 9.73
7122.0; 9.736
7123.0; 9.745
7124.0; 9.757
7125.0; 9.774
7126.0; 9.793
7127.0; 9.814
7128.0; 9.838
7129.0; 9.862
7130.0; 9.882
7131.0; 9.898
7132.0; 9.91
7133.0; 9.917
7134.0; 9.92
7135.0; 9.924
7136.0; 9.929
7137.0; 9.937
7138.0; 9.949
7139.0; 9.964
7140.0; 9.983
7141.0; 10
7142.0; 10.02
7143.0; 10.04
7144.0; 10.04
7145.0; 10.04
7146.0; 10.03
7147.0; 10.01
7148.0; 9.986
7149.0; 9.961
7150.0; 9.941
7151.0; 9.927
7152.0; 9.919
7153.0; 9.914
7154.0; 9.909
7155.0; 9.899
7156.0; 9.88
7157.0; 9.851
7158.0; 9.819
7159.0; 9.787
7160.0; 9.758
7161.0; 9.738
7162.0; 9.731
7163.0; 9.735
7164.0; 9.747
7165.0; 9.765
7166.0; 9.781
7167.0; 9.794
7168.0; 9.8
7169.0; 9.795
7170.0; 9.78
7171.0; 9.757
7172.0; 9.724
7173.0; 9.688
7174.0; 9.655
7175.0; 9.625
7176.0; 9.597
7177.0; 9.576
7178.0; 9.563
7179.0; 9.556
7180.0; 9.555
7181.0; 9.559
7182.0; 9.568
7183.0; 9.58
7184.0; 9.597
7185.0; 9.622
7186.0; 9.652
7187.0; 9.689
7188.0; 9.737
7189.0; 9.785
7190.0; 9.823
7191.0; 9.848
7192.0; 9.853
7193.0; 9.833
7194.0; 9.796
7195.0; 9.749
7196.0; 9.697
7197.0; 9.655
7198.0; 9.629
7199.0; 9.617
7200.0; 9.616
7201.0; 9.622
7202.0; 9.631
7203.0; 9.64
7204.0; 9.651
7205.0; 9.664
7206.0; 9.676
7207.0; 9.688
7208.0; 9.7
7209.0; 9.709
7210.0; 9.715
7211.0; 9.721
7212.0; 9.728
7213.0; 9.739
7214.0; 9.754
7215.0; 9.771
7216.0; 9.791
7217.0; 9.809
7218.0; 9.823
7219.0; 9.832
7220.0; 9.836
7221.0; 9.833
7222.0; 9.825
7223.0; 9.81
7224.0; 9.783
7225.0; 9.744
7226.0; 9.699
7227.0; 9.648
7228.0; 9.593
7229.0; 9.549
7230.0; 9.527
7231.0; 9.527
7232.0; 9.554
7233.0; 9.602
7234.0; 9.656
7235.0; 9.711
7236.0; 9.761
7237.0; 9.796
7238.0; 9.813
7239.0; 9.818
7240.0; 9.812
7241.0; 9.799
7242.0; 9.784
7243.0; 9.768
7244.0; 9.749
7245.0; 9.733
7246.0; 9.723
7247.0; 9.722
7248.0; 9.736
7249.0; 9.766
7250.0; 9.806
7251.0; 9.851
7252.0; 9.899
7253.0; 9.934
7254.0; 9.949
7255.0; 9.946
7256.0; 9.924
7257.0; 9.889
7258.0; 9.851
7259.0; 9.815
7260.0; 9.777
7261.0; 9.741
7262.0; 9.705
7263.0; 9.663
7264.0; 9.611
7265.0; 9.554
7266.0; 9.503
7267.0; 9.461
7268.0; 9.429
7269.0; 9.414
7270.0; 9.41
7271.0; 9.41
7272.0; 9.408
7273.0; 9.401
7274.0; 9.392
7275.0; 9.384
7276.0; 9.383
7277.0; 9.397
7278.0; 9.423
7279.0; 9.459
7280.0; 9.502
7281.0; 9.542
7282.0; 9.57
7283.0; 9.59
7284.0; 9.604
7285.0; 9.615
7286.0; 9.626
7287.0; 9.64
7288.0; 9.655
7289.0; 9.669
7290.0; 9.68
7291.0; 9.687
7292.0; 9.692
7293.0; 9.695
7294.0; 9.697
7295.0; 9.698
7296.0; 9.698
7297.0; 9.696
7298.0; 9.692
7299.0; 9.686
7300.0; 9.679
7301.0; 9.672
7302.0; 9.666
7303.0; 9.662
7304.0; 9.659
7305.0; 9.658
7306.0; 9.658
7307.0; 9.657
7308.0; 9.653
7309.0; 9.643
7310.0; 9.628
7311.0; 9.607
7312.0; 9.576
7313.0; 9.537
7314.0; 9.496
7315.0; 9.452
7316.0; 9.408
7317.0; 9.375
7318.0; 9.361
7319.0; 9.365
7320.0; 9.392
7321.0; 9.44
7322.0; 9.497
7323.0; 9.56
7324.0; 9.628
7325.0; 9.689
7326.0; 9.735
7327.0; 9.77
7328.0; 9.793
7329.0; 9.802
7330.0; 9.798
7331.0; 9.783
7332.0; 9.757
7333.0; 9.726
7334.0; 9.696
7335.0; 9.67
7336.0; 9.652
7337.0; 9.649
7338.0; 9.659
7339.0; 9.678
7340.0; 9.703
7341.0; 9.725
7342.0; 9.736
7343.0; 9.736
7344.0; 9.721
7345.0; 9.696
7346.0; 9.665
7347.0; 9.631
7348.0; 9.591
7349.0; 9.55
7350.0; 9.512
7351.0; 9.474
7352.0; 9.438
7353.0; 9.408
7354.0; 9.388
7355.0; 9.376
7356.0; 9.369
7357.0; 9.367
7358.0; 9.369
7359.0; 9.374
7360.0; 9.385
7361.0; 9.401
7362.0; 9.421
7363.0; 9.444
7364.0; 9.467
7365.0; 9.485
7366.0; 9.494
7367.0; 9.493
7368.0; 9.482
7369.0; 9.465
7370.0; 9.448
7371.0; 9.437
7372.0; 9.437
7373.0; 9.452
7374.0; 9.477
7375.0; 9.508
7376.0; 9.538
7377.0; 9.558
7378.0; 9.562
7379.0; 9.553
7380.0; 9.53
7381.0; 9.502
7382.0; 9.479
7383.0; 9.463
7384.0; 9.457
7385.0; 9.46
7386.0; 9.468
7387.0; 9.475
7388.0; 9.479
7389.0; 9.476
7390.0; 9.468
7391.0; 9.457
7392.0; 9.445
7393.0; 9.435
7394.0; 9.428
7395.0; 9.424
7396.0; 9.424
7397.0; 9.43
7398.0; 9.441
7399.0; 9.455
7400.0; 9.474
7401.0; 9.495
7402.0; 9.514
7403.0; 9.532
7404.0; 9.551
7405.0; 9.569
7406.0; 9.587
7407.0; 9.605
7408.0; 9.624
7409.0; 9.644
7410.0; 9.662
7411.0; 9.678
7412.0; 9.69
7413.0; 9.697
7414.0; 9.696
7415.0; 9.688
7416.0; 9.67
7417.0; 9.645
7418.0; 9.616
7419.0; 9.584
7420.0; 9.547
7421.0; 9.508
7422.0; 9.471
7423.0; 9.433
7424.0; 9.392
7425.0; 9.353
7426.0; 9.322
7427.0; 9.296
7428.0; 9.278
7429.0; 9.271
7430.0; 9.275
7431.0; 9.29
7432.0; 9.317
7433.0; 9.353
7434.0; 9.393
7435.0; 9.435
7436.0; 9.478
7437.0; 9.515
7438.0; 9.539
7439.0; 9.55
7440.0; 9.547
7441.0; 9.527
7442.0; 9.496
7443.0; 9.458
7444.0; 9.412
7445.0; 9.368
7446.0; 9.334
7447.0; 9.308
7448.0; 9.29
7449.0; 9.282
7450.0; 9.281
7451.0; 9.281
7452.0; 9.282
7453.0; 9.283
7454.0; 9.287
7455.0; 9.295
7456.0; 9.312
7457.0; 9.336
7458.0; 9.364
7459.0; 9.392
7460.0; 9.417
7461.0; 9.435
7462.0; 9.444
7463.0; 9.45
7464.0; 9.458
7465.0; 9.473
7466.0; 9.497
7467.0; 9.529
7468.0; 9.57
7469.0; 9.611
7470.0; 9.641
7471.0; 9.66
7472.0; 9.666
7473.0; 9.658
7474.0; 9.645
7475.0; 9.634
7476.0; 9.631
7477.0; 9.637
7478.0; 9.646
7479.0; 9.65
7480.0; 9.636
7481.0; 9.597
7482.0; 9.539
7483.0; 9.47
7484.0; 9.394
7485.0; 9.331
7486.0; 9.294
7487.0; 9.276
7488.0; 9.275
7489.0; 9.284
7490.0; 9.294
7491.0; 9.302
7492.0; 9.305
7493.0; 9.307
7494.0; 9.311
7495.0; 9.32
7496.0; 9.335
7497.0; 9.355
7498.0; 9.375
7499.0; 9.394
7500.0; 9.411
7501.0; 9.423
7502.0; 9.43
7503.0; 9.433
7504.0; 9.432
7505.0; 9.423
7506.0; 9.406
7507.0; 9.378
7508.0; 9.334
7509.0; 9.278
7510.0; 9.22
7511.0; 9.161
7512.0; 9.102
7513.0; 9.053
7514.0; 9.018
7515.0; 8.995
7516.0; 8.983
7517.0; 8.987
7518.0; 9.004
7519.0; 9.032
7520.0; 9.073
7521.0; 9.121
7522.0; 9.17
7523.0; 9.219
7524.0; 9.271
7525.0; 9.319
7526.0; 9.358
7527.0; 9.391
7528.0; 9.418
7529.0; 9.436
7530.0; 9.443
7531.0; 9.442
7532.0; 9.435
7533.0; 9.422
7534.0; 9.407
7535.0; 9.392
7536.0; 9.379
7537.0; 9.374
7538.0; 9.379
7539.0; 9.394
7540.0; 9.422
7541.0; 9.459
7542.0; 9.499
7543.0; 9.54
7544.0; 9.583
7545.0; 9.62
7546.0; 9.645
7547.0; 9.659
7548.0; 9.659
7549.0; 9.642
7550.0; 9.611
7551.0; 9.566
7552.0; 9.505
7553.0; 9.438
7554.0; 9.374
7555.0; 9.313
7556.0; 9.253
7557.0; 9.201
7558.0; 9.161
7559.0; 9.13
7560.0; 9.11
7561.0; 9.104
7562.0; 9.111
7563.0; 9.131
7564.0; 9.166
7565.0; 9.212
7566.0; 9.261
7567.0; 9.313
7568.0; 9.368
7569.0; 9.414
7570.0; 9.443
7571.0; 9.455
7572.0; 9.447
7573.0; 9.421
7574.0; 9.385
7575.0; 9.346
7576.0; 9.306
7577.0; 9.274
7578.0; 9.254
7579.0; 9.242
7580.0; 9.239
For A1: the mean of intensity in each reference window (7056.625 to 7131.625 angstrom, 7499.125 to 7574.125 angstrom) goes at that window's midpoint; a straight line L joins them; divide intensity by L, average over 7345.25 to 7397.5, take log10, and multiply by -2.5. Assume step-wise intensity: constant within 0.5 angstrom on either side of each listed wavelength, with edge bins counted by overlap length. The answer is 0.01 mag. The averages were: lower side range 9.89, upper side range 9.33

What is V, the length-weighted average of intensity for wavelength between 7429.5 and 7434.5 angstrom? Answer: 9.33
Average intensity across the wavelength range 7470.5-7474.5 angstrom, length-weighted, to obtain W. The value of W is 9.66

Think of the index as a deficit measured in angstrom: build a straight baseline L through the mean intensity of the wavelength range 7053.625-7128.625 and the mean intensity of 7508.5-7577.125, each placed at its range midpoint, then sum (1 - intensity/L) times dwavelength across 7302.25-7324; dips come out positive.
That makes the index 0.16 angstrom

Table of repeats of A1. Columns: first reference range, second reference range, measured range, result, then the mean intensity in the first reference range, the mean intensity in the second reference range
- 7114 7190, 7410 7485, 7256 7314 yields 0.01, 9.8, 9.47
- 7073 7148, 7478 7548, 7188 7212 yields 0.01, 9.88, 9.35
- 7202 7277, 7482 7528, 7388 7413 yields -0.01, 9.69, 9.27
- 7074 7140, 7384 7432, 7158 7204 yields 0.01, 9.86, 9.5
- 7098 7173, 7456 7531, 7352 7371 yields 0.01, 9.85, 9.37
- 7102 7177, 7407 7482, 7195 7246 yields 0.00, 9.84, 9.48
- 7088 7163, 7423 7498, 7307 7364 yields 0.00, 9.85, 9.42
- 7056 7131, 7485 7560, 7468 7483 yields -0.03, 9.89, 9.34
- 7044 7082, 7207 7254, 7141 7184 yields 0.00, 9.98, 9.75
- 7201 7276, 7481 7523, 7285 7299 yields -0.01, 9.7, 9.27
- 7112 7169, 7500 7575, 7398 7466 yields 0.00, 9.86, 9.33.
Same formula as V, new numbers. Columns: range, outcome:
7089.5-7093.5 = 9.73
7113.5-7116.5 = 9.79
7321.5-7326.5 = 9.62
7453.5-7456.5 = 9.3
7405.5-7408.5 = 9.61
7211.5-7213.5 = 9.73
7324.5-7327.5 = 9.73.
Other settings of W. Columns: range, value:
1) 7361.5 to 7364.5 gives 9.44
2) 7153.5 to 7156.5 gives 9.9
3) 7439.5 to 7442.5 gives 9.52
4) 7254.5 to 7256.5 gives 9.93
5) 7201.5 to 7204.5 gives 9.64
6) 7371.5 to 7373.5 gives 9.44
